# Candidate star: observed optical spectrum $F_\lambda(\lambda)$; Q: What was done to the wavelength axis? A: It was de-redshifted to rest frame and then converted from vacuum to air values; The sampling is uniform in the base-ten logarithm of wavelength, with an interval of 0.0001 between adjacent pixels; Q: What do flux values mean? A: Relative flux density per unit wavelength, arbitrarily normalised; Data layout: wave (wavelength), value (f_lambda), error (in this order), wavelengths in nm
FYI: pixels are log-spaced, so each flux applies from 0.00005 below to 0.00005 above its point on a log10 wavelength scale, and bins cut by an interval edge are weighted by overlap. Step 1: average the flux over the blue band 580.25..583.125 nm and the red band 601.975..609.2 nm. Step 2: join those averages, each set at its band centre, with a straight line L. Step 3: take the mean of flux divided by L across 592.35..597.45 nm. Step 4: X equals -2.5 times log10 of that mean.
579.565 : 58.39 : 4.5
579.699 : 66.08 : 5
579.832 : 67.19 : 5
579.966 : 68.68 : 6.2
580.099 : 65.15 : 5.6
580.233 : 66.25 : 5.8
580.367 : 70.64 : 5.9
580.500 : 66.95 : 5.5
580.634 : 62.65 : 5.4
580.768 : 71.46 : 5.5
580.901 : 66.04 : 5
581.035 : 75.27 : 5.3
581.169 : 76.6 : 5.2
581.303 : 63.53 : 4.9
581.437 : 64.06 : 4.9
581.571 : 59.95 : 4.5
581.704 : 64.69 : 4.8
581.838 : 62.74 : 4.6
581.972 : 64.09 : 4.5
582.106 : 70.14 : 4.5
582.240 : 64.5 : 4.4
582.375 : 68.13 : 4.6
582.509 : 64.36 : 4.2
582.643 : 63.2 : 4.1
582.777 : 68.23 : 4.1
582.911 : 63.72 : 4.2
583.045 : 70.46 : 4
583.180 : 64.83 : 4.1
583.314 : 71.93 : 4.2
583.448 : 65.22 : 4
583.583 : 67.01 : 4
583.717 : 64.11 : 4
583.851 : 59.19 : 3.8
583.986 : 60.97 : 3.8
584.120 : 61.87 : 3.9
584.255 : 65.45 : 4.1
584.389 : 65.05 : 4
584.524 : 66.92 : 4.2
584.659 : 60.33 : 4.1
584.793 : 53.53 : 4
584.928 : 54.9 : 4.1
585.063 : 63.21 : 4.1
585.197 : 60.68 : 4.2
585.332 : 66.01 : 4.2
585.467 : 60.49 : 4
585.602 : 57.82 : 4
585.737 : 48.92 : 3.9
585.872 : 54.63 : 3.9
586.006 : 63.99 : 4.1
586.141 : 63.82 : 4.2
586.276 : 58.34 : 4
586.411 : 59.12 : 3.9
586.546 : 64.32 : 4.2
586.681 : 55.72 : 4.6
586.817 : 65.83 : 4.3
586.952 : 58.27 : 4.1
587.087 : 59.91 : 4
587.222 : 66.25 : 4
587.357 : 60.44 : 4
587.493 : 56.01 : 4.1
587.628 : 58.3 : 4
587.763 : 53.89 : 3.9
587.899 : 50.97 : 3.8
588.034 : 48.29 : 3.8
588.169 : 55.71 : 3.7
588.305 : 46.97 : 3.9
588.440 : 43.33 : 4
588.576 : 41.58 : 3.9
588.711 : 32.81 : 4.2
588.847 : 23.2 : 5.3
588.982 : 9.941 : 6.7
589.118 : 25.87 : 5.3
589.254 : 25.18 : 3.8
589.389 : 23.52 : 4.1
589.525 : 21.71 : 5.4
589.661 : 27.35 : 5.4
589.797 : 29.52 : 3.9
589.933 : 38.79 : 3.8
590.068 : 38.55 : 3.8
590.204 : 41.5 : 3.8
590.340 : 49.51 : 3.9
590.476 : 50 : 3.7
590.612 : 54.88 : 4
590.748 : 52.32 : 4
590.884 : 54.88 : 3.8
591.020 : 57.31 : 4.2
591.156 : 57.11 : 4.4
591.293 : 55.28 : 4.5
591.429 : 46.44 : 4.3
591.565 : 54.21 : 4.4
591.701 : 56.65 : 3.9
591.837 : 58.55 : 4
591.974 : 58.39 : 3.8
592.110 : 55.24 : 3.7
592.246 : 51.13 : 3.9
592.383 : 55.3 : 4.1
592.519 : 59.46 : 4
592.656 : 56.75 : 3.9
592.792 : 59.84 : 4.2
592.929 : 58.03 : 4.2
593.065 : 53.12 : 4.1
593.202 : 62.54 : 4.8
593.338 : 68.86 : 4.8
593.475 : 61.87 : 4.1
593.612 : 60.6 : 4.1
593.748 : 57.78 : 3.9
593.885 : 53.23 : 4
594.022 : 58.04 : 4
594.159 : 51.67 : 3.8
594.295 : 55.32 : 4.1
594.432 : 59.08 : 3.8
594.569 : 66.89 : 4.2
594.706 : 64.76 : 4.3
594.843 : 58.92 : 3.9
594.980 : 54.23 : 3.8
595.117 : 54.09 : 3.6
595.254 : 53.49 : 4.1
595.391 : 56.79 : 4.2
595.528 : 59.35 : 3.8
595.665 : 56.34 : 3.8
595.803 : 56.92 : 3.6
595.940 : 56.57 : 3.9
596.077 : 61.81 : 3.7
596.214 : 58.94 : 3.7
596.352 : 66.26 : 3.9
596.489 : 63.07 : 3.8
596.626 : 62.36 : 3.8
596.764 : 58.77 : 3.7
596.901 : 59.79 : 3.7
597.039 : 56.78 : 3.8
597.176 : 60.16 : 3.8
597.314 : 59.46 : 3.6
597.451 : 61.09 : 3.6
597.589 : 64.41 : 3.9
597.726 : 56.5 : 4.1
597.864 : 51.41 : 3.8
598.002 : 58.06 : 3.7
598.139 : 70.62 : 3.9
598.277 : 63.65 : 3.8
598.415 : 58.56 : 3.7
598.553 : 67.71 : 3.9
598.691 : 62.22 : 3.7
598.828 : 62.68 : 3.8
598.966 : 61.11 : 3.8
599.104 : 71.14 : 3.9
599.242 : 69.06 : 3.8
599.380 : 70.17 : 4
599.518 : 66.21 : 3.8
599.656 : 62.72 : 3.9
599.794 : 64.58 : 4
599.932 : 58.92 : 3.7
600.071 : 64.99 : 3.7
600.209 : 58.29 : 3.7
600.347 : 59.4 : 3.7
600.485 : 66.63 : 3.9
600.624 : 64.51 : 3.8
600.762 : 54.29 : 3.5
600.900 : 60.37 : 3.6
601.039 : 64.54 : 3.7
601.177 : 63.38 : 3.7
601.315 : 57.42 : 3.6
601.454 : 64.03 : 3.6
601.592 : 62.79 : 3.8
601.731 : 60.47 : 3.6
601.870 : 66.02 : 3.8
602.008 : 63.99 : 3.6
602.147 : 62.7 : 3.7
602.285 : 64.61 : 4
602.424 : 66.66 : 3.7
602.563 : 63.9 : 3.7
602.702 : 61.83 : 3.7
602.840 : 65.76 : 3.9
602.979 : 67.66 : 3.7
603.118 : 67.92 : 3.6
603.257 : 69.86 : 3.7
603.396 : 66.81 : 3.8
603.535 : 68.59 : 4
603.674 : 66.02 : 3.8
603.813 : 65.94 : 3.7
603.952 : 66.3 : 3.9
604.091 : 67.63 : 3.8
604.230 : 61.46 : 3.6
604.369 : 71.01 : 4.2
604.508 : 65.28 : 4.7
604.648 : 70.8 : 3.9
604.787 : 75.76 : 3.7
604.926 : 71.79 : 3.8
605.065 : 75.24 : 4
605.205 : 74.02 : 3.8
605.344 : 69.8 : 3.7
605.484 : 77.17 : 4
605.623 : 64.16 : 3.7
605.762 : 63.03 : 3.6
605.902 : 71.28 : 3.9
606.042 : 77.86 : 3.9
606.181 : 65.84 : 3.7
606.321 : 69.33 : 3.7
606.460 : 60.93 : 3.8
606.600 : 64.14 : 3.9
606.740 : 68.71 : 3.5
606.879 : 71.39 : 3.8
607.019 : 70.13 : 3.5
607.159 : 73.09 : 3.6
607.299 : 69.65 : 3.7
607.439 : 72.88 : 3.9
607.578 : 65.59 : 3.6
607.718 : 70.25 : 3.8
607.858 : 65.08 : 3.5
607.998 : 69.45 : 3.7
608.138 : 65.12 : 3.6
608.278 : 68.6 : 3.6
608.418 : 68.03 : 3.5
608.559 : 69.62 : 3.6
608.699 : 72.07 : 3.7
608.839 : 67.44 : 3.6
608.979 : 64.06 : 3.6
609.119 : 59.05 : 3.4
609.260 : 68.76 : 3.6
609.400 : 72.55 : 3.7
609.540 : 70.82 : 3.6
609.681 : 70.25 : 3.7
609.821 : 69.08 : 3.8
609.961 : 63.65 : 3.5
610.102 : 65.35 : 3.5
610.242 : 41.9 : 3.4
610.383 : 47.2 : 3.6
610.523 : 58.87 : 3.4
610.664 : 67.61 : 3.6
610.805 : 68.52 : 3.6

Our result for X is 0.15 mag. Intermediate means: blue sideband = 66.7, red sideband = 68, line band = 58.9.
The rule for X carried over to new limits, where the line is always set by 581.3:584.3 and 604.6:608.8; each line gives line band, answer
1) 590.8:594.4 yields 0.18 mag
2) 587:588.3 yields 0.17 mag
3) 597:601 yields 0.10 mag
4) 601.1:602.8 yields 0.09 mag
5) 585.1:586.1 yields 0.11 mag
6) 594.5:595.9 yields 0.16 mag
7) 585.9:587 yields 0.08 mag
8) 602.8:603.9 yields 0.03 mag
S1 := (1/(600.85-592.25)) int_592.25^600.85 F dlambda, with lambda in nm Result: 60.4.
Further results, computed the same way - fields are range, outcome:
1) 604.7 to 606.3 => 71.4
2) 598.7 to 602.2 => 63.2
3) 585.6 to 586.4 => 58.1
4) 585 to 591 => 48.7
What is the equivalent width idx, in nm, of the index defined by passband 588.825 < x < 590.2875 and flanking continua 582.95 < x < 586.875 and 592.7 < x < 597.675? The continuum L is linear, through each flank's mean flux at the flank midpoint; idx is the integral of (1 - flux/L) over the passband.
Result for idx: 0.784 nm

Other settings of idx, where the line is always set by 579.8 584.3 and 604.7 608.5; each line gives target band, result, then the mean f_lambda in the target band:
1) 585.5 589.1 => 0.80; 51.9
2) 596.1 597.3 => 0.13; 60.7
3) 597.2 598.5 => 0.15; 60.5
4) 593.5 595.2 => 0.25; 58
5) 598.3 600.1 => 0.10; 64.6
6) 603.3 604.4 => 0.04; 66.7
